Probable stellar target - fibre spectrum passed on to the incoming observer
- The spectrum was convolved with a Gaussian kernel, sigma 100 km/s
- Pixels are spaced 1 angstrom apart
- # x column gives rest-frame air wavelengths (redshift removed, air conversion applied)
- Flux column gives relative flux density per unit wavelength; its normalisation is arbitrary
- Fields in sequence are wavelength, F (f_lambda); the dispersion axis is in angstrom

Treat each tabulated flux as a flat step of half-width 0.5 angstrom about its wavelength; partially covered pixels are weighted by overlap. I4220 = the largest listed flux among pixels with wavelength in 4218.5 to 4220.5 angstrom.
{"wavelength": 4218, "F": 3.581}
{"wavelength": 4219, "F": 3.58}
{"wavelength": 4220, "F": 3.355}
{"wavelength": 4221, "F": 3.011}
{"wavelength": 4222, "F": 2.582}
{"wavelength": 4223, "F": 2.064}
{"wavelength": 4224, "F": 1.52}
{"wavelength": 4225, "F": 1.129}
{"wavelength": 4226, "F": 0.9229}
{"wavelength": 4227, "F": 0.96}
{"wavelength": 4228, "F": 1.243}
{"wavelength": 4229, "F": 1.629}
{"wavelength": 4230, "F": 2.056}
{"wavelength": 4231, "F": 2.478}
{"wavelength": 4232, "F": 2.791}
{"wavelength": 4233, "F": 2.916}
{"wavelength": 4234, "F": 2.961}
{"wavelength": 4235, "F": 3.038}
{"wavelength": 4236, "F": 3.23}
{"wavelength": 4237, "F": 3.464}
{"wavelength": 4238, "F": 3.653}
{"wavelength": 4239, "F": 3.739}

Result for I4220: 3.58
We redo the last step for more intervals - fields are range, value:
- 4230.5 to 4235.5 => 3.038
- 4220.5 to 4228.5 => 3.011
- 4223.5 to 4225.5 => 1.52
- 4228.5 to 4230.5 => 2.056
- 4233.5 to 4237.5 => 3.464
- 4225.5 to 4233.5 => 2.916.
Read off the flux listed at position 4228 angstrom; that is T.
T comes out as 1.243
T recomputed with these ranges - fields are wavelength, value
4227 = 0.96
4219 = 3.58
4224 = 1.52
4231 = 2.478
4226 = 0.9229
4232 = 2.791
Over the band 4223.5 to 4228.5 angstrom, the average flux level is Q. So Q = 1.15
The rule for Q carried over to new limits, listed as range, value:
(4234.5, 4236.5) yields 3.13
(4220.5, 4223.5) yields 2.55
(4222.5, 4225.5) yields 1.57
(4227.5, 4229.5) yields 1.44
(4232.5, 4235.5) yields 2.97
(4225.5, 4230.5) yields 1.36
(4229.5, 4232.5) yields 2.44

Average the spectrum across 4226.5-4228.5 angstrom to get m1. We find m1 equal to 1.1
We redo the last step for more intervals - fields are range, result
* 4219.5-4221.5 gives 3.18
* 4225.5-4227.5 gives 0.941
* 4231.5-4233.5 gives 2.85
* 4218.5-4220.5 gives 3.47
